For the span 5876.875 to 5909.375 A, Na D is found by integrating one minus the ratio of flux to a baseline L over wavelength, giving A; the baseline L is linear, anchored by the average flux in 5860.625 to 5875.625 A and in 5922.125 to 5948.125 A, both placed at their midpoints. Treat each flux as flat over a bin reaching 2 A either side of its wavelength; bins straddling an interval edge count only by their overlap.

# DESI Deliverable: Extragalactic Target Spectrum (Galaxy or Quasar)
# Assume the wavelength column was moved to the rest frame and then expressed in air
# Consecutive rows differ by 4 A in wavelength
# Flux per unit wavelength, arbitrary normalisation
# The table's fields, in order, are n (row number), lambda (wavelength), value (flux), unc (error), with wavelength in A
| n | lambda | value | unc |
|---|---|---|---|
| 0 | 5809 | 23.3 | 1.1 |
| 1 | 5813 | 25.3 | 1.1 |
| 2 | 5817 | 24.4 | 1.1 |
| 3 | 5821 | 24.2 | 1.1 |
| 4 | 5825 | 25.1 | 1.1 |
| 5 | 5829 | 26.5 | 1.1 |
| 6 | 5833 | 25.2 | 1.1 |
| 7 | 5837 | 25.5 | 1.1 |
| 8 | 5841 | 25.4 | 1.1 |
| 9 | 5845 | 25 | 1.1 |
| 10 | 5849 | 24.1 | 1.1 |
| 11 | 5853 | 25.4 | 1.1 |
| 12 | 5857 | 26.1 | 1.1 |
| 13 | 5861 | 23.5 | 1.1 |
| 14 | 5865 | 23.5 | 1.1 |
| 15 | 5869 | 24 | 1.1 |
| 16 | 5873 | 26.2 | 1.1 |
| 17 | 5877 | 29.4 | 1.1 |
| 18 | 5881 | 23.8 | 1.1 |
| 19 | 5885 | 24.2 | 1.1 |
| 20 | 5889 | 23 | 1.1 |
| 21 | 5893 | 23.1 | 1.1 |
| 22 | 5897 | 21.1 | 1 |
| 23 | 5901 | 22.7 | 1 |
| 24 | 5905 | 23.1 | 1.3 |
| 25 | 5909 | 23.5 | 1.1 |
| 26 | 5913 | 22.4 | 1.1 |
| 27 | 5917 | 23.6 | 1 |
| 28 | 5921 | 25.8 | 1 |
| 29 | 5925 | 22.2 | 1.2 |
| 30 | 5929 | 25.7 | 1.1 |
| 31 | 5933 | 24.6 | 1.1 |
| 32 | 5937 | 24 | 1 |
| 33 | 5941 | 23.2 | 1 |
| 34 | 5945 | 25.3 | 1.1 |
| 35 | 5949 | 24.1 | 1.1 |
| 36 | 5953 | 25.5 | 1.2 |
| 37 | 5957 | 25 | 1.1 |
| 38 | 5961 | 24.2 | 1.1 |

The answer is 1.3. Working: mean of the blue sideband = 24.6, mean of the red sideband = 24.2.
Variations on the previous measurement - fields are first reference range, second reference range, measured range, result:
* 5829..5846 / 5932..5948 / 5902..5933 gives 0.92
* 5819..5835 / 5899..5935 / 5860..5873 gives 0.27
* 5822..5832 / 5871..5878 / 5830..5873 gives 2.77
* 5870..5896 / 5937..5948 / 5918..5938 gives -0.09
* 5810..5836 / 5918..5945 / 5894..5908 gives 1.18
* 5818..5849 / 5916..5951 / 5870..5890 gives -0.49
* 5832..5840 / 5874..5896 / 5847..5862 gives 0.13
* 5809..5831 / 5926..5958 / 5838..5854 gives -0.08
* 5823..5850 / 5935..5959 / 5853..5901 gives 1.32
